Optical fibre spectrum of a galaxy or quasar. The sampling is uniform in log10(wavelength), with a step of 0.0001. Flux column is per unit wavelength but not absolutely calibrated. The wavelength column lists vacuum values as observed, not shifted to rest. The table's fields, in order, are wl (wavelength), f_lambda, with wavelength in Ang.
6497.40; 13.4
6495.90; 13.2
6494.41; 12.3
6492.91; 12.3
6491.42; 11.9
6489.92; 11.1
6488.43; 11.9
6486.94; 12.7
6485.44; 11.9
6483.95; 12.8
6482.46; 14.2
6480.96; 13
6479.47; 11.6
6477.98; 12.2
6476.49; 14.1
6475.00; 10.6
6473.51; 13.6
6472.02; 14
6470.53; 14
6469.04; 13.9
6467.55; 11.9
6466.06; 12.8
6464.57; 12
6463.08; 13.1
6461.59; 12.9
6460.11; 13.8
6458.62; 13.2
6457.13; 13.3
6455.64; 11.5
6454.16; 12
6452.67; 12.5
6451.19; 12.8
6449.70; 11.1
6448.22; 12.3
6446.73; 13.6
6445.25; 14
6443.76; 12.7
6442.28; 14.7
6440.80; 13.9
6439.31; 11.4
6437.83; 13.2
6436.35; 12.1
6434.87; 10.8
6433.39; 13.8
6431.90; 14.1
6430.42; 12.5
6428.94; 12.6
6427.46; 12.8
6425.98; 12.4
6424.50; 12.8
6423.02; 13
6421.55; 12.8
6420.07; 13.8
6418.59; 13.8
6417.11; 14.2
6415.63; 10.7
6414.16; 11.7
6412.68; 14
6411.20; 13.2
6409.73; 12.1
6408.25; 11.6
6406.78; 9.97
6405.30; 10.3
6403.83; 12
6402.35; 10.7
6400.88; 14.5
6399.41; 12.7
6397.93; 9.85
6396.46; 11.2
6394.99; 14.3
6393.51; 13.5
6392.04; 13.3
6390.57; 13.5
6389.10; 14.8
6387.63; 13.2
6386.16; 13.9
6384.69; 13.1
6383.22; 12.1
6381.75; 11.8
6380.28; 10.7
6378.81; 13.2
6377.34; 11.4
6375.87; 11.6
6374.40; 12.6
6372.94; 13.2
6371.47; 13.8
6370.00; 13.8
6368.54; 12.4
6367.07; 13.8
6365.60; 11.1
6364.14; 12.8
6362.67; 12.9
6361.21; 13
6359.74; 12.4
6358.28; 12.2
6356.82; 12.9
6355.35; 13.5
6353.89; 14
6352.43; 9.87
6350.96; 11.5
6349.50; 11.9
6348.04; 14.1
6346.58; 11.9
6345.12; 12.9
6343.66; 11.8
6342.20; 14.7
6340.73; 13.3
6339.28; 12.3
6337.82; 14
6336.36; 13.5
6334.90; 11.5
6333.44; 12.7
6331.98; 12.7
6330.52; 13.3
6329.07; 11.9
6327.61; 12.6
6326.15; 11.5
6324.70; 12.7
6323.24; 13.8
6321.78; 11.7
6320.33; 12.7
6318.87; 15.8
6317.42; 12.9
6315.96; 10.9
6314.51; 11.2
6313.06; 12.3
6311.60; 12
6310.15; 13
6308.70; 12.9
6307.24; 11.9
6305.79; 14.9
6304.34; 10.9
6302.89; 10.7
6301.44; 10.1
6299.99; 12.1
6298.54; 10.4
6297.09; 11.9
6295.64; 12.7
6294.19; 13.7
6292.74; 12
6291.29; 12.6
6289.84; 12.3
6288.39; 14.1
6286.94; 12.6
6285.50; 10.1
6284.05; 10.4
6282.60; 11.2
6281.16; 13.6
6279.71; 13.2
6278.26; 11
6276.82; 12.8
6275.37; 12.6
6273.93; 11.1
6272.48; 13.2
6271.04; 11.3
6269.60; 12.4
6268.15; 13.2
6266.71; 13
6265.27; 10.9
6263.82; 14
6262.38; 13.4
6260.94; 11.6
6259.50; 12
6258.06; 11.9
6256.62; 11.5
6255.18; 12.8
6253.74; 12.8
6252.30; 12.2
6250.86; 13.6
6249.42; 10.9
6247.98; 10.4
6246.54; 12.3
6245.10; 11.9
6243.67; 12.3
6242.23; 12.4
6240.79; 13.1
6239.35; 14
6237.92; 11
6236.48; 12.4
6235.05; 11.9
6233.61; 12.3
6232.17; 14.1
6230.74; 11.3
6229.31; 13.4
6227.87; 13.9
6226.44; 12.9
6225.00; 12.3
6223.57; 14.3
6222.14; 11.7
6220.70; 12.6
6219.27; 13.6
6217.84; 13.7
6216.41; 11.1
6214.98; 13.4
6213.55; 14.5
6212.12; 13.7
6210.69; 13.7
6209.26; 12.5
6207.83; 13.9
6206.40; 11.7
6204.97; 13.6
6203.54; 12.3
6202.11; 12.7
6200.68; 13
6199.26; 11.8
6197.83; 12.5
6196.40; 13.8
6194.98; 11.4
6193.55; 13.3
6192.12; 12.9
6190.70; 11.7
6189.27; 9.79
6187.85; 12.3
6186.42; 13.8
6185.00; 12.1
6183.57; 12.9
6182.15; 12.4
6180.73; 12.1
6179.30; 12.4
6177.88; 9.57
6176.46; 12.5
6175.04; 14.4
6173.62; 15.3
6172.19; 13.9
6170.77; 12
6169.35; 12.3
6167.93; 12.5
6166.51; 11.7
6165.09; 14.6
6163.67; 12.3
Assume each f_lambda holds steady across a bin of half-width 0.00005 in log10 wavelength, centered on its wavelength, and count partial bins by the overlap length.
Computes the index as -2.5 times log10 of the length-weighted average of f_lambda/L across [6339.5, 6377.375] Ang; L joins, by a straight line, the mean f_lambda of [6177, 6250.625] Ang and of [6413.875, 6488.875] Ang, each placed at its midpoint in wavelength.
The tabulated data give 0.00 mag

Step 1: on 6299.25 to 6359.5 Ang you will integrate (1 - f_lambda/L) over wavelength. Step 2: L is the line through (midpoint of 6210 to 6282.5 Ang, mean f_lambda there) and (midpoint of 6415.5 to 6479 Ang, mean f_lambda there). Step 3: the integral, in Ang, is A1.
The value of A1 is 0.89 Ang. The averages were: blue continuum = 12.6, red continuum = 12.9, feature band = 12.5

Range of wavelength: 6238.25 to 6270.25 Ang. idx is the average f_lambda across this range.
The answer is 12.4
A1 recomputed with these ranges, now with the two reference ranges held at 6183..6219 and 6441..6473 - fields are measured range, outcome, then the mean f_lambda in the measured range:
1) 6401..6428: 1.2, 12.4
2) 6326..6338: 0.2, 12.6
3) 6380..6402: 0.1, 12.8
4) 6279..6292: 0.6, 12.2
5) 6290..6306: 1.1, 11.9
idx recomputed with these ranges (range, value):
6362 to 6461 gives 12.7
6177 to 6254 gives 12.6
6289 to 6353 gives 12.4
